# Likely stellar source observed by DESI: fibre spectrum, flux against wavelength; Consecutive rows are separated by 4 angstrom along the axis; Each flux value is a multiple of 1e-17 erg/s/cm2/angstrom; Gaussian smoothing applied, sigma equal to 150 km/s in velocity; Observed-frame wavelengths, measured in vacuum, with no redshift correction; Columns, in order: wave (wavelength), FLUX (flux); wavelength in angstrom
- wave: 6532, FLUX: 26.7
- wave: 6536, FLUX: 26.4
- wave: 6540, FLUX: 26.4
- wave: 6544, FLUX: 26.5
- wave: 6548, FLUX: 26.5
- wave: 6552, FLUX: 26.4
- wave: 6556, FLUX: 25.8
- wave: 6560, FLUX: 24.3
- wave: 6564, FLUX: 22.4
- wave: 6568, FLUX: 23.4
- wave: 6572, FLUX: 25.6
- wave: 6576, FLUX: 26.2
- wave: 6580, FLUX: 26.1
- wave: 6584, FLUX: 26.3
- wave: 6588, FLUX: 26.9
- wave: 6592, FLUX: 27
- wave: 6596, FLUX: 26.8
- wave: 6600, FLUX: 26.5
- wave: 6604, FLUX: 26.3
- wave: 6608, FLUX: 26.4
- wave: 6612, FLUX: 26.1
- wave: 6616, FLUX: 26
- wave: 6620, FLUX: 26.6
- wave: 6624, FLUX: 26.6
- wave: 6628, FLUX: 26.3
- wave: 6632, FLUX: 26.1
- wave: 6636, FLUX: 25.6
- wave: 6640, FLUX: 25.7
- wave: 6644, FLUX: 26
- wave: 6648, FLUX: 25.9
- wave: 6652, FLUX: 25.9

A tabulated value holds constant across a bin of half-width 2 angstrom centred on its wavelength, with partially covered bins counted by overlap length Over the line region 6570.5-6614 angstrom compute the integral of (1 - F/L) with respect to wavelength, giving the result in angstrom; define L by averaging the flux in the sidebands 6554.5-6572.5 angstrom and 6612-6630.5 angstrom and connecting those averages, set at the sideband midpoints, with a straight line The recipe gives -2.0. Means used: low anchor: 24.1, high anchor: 26.3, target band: 26.4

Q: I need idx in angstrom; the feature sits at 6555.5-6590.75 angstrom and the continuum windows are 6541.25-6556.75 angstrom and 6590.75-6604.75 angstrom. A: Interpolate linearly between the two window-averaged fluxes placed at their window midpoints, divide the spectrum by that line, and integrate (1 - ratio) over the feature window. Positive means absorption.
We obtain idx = 1.7 angstrom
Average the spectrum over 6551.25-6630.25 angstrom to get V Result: 25.9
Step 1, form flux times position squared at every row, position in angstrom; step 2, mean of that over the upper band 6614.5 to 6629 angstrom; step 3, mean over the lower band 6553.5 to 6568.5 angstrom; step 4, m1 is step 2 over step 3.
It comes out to 1.1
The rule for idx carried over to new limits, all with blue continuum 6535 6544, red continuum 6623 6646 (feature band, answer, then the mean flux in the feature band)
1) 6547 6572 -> 1.47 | 24.8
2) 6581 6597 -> -0.30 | 26.7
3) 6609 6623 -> -0.09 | 26.3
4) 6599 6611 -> -0.10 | 26.4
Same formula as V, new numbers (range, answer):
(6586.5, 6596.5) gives 26.9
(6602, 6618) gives 26.2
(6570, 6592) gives 26.3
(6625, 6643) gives 26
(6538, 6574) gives 25.3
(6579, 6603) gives 26.6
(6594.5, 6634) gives 26.4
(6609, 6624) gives 26.3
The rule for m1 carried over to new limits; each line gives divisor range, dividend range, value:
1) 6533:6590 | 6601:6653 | 1.04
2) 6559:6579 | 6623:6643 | 1.08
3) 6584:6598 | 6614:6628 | 0.99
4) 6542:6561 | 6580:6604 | 1.04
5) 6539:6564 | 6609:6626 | 1.05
